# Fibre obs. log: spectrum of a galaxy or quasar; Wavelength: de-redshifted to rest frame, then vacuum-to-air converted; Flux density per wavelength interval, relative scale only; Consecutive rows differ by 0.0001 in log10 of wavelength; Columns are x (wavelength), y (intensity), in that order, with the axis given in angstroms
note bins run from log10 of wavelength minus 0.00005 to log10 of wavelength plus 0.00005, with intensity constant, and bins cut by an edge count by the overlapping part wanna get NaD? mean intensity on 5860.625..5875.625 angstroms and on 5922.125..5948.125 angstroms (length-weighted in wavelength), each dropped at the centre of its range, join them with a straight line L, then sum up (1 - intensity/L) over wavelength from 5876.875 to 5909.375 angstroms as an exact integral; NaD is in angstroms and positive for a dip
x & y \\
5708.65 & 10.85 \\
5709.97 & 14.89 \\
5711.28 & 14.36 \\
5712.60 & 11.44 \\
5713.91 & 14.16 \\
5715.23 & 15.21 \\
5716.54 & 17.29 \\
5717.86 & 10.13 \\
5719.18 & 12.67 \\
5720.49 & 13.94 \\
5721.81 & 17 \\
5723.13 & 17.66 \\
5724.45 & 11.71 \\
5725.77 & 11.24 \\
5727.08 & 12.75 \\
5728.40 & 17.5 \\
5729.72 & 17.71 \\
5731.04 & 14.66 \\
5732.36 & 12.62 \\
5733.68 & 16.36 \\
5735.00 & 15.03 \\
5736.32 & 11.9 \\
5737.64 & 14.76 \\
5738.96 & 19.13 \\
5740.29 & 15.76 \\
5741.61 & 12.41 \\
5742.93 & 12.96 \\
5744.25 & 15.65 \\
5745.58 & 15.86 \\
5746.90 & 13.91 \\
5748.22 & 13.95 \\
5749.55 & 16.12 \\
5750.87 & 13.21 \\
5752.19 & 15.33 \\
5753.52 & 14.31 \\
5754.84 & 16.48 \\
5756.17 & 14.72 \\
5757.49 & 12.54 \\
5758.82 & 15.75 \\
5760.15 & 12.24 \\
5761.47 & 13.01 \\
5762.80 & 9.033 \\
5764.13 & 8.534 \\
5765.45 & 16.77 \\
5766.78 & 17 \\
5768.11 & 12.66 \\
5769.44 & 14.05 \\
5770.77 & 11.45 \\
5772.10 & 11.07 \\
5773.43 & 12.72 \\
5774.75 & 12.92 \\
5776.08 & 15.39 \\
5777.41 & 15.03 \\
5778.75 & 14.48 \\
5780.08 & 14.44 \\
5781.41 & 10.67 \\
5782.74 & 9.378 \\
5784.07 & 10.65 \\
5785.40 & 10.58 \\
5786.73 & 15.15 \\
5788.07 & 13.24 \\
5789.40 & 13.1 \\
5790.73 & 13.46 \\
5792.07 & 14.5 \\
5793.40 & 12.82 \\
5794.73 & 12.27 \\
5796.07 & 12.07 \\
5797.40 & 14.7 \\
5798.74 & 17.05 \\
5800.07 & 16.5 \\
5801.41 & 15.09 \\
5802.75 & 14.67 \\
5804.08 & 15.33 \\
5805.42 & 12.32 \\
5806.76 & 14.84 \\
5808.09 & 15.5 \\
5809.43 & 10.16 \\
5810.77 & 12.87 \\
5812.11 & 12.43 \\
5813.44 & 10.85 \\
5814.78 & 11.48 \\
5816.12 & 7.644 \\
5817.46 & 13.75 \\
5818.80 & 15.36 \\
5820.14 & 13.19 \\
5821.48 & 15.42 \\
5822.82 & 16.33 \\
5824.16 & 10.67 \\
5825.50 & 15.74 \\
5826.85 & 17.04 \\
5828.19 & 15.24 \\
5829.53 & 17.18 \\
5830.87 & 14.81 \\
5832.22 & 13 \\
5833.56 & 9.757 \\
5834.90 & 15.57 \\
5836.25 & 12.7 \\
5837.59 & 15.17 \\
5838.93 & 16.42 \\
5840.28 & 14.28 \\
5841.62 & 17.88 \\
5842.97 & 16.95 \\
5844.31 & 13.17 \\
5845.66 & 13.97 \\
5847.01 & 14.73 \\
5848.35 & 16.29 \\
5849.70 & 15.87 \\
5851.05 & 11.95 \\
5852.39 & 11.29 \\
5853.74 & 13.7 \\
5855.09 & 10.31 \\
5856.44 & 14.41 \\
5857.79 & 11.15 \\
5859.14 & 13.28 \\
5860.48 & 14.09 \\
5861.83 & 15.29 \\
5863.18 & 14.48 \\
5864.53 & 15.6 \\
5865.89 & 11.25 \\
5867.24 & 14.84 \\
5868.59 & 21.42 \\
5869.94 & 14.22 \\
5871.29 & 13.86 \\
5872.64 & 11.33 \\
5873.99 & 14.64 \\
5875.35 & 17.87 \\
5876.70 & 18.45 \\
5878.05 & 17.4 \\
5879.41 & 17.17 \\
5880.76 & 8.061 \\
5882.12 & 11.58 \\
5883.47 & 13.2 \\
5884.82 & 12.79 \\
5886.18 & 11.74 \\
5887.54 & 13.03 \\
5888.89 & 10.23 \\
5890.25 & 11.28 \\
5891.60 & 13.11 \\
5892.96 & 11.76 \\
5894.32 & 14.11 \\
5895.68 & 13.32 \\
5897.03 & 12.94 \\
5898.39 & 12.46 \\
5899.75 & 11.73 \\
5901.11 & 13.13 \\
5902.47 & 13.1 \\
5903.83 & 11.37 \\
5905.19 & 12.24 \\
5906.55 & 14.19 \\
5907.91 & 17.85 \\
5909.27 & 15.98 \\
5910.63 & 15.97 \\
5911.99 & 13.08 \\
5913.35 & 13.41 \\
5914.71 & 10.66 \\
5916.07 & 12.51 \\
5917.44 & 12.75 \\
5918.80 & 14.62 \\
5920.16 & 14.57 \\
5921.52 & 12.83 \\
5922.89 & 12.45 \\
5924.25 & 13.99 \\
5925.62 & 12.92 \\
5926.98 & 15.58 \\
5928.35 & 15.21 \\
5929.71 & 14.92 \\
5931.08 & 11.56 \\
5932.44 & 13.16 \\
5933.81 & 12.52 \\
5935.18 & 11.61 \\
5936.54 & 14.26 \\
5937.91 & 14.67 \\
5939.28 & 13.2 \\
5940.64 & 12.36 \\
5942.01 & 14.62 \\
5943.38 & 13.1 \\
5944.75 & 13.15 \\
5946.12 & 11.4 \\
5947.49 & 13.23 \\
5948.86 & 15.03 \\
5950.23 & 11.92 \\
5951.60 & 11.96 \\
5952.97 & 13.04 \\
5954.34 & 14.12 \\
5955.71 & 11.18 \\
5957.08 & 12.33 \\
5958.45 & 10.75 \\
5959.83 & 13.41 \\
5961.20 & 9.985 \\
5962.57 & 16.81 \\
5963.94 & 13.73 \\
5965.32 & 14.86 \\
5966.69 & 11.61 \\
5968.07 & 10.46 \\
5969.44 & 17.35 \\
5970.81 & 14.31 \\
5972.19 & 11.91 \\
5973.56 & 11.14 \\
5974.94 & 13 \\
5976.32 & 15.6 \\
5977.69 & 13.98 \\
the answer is 2.7 angstroms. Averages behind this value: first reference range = 14.9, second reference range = 13.4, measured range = 13.1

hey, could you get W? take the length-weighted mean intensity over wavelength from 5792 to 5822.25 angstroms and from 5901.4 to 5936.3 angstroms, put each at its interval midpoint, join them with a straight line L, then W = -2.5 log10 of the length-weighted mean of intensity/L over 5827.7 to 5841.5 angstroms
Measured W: -0.08 mag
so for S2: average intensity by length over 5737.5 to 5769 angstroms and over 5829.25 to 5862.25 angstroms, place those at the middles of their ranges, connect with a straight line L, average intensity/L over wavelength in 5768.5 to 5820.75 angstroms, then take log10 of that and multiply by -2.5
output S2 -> 0.08 mag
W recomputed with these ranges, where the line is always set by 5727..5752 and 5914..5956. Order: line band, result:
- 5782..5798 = 0.146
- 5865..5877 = -0.109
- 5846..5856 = 0.037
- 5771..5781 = 0.081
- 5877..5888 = 0.030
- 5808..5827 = 0.094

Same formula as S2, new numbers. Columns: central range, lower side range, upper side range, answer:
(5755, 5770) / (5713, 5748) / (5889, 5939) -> 0.076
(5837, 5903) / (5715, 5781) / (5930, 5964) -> -0.037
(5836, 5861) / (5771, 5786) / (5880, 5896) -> -0.160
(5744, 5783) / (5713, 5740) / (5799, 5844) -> 0.063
